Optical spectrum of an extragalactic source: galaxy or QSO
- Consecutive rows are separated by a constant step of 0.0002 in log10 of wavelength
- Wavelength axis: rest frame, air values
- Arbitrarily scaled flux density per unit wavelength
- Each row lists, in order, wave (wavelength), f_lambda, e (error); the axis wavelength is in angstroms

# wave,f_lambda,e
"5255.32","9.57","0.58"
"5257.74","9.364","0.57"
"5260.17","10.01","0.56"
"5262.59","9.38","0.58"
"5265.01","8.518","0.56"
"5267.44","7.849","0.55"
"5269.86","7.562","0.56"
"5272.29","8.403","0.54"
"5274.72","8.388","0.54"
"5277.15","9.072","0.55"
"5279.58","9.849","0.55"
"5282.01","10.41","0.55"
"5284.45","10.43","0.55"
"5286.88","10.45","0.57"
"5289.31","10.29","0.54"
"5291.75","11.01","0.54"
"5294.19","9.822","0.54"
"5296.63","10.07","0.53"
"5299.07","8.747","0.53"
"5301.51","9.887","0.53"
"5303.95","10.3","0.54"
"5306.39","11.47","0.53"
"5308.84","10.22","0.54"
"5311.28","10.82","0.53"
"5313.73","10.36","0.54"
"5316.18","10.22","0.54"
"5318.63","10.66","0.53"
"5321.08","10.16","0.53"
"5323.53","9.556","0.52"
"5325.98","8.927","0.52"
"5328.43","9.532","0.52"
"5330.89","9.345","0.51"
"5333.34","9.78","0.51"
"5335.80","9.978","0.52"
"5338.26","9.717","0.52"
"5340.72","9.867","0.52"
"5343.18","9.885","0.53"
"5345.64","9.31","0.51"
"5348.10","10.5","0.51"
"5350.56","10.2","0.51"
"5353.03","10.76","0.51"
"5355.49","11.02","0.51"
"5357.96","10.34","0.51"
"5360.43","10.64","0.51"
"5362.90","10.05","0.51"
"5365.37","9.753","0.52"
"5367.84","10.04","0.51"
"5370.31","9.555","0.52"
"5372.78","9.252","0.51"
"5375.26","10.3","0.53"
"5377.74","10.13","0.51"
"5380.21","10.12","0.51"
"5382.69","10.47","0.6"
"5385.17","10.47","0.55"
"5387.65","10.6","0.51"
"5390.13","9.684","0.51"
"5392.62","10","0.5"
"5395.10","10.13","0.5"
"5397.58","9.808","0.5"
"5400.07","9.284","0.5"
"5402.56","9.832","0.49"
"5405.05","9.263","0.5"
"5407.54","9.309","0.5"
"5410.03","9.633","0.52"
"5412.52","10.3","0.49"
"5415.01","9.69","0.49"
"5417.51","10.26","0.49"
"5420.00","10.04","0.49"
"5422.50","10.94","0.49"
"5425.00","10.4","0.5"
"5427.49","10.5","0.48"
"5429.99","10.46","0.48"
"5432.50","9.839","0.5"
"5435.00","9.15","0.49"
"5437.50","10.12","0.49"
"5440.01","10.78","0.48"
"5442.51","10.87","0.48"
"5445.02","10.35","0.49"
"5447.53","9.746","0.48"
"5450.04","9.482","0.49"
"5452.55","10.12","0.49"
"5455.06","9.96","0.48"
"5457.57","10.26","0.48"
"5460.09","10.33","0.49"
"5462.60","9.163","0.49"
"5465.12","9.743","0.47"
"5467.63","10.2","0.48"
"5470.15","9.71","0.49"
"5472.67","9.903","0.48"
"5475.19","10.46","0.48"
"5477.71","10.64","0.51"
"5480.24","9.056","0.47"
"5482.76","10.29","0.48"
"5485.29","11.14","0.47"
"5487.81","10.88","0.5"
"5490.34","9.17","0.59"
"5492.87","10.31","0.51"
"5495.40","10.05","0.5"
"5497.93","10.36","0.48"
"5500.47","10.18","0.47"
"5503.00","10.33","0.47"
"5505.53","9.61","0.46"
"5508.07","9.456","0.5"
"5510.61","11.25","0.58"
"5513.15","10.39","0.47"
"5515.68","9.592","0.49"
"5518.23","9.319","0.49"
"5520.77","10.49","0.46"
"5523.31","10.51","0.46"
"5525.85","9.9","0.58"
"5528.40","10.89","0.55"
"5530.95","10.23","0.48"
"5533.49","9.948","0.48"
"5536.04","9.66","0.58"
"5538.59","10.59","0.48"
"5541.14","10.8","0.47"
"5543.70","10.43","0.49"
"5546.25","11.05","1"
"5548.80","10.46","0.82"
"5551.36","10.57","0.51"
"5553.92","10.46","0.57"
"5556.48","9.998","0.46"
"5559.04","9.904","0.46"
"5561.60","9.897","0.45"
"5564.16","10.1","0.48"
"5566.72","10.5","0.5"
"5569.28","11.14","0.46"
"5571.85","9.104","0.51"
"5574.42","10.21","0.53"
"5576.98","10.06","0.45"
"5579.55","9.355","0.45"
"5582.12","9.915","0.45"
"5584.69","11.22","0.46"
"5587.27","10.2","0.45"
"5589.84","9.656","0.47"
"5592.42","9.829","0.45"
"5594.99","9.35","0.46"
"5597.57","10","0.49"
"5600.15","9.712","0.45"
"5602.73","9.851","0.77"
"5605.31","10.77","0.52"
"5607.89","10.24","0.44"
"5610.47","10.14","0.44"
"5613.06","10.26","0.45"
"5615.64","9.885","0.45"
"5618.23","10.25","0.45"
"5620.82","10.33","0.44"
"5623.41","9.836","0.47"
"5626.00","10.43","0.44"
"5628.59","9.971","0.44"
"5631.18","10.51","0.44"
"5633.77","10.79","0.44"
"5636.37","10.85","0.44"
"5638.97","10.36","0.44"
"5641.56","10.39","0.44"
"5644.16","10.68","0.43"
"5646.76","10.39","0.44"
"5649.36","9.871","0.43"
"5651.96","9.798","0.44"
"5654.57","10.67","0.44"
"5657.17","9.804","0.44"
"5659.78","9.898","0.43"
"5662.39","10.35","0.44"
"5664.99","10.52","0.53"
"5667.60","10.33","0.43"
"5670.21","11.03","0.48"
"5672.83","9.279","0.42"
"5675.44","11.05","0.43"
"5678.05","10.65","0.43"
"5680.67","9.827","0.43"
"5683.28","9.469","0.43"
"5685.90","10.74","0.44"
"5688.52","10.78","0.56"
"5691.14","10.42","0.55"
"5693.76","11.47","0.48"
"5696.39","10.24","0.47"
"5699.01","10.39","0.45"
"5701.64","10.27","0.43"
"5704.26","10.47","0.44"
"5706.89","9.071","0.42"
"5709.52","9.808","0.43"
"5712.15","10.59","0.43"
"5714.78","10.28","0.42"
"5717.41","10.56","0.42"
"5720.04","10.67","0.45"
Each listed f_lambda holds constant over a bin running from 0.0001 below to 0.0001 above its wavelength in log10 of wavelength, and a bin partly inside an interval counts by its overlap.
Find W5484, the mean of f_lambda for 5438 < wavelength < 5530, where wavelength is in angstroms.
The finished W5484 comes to 10.1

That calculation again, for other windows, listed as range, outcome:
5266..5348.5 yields 9.78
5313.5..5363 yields 10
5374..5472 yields 10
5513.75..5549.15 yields 10.3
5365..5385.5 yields 10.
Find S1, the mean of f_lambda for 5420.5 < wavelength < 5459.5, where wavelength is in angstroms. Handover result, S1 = 10.2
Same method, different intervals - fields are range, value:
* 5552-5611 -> 10.1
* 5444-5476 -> 9.95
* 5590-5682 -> 10.2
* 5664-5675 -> 10.3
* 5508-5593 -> 10.2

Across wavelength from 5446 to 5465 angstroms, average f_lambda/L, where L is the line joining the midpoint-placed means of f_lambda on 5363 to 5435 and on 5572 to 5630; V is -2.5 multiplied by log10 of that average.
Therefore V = 0.02 mag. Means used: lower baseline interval 9.99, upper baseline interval 10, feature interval 9.86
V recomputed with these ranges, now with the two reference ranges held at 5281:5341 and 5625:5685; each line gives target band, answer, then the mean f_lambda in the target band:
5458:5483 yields 0.03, 9.95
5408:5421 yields 0.02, 9.95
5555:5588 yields 0.01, 10.1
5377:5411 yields 0.02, 9.91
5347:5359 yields -0.05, 10.6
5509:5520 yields 0.01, 10.1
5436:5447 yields -0.03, 10.4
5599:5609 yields 0.01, 10.1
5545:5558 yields -0.03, 10.5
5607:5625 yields 0.02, 10.1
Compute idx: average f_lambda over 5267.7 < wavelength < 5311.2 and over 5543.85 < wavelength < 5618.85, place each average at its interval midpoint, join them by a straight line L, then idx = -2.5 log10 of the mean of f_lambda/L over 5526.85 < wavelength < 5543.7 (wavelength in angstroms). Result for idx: -0.03 mag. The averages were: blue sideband 9.77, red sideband 10.1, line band 10.3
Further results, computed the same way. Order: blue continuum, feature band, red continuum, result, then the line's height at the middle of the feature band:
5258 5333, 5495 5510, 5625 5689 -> 0.003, 10.1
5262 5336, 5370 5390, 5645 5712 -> -0.030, 9.84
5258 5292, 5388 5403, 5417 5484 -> 0.004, 9.87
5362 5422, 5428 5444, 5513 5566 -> -0.021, 10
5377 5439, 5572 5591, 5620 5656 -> 0.025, 10.3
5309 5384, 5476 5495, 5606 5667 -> -0.006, 10.2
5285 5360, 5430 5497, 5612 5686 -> 0.012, 10.2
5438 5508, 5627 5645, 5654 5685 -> -0.030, 10.2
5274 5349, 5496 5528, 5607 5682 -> 0.003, 10.2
